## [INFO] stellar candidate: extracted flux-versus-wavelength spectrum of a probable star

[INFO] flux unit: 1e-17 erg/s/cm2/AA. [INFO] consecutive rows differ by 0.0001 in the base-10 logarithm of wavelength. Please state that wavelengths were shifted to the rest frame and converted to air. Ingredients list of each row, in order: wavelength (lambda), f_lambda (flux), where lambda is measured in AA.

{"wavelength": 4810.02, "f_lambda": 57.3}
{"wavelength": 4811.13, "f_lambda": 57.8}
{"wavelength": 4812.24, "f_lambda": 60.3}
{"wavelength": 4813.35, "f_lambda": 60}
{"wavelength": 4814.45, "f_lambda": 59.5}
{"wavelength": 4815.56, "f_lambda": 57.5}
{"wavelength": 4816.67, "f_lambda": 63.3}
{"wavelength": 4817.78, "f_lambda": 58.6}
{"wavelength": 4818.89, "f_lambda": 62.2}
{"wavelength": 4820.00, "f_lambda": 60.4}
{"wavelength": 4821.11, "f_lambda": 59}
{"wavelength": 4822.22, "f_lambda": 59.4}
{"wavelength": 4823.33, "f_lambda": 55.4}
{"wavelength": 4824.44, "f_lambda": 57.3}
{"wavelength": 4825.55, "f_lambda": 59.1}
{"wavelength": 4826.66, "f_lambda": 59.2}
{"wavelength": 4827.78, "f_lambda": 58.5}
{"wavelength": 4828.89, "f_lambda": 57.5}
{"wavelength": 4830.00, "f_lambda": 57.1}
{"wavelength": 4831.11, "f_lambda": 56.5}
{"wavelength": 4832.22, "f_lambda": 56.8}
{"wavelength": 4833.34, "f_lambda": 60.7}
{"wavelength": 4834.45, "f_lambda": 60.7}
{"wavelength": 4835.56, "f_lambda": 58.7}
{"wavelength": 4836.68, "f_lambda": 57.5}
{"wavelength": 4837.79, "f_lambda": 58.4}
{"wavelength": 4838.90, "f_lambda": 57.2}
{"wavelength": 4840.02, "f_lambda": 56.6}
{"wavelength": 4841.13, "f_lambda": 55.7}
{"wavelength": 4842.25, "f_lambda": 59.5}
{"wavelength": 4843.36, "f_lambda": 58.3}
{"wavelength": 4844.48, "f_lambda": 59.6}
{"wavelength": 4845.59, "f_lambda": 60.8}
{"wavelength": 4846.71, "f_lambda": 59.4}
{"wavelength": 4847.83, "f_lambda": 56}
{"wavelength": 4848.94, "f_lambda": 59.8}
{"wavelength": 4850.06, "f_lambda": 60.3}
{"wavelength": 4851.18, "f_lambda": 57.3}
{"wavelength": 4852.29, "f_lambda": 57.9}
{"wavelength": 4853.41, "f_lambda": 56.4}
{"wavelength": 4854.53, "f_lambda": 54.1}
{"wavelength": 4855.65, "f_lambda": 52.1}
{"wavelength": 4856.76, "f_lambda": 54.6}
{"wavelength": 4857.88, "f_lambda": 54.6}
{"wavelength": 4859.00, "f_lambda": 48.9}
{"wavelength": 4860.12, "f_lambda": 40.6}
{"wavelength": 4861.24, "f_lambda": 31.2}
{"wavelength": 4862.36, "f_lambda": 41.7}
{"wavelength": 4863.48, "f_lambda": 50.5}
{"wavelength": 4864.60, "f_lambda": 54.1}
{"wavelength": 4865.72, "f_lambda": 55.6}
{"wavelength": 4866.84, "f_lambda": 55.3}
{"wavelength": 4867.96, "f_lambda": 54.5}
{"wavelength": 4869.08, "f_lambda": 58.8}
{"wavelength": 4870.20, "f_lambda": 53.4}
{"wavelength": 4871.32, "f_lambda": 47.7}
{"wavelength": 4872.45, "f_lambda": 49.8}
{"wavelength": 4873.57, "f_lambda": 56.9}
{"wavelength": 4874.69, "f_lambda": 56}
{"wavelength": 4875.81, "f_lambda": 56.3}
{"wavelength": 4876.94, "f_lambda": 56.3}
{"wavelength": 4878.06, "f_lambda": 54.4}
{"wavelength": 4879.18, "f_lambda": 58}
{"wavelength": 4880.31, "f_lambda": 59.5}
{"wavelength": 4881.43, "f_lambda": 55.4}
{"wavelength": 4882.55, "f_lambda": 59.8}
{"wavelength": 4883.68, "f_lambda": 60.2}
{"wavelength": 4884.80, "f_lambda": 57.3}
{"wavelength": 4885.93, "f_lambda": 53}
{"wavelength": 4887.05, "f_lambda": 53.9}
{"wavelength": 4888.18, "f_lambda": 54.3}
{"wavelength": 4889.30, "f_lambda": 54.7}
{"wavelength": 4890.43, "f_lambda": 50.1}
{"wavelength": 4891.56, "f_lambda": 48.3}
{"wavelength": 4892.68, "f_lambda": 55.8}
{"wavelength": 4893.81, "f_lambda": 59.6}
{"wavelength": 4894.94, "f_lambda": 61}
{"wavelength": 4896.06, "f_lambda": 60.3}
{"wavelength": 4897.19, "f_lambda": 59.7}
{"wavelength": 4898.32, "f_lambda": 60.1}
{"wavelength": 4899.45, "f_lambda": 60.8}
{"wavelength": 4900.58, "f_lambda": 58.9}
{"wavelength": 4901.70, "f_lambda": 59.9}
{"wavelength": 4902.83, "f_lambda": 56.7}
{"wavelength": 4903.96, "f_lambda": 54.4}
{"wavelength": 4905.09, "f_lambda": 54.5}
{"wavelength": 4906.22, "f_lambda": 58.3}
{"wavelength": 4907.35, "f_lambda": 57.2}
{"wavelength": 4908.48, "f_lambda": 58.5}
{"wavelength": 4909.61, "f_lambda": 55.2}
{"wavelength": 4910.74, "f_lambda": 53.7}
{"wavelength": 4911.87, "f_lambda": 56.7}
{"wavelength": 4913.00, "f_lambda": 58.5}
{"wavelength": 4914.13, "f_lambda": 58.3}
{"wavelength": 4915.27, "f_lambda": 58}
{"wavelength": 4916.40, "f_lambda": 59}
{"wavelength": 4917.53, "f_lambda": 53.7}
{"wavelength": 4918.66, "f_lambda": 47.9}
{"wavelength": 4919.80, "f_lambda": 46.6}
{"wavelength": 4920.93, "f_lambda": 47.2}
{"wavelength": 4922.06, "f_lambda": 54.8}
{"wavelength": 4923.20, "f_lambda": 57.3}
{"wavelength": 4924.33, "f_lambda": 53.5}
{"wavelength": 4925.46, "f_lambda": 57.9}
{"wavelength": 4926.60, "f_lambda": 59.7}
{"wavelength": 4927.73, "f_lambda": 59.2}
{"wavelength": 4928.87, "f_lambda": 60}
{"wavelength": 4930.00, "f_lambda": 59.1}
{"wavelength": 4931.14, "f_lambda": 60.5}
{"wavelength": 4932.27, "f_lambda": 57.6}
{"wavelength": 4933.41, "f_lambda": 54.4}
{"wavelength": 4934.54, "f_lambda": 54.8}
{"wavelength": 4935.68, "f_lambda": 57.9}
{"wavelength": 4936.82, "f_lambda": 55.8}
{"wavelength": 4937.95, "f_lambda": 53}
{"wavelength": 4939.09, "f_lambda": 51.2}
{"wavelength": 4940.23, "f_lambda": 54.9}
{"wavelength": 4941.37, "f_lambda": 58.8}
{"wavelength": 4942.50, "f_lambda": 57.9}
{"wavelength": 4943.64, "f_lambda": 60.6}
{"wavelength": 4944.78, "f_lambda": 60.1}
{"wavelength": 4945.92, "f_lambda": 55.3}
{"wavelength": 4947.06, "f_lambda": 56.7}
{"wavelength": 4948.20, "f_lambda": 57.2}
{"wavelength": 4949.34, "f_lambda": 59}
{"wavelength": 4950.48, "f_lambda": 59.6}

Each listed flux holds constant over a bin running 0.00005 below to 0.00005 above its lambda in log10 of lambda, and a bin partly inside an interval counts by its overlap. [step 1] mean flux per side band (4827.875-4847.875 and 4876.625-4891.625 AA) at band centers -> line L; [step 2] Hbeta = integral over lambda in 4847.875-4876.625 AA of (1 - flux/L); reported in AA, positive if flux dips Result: 2.0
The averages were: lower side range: 58.2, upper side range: 55.6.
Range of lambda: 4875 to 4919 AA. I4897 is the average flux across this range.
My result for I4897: 56.7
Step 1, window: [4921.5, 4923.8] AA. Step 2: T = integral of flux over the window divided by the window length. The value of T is 55.9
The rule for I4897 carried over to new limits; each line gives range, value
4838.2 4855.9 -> 57.7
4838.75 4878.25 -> 54.2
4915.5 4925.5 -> 53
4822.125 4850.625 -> 58.3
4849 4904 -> 54.8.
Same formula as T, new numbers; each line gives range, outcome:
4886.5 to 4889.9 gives 54.2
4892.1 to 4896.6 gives 59.2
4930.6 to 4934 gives 57.6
